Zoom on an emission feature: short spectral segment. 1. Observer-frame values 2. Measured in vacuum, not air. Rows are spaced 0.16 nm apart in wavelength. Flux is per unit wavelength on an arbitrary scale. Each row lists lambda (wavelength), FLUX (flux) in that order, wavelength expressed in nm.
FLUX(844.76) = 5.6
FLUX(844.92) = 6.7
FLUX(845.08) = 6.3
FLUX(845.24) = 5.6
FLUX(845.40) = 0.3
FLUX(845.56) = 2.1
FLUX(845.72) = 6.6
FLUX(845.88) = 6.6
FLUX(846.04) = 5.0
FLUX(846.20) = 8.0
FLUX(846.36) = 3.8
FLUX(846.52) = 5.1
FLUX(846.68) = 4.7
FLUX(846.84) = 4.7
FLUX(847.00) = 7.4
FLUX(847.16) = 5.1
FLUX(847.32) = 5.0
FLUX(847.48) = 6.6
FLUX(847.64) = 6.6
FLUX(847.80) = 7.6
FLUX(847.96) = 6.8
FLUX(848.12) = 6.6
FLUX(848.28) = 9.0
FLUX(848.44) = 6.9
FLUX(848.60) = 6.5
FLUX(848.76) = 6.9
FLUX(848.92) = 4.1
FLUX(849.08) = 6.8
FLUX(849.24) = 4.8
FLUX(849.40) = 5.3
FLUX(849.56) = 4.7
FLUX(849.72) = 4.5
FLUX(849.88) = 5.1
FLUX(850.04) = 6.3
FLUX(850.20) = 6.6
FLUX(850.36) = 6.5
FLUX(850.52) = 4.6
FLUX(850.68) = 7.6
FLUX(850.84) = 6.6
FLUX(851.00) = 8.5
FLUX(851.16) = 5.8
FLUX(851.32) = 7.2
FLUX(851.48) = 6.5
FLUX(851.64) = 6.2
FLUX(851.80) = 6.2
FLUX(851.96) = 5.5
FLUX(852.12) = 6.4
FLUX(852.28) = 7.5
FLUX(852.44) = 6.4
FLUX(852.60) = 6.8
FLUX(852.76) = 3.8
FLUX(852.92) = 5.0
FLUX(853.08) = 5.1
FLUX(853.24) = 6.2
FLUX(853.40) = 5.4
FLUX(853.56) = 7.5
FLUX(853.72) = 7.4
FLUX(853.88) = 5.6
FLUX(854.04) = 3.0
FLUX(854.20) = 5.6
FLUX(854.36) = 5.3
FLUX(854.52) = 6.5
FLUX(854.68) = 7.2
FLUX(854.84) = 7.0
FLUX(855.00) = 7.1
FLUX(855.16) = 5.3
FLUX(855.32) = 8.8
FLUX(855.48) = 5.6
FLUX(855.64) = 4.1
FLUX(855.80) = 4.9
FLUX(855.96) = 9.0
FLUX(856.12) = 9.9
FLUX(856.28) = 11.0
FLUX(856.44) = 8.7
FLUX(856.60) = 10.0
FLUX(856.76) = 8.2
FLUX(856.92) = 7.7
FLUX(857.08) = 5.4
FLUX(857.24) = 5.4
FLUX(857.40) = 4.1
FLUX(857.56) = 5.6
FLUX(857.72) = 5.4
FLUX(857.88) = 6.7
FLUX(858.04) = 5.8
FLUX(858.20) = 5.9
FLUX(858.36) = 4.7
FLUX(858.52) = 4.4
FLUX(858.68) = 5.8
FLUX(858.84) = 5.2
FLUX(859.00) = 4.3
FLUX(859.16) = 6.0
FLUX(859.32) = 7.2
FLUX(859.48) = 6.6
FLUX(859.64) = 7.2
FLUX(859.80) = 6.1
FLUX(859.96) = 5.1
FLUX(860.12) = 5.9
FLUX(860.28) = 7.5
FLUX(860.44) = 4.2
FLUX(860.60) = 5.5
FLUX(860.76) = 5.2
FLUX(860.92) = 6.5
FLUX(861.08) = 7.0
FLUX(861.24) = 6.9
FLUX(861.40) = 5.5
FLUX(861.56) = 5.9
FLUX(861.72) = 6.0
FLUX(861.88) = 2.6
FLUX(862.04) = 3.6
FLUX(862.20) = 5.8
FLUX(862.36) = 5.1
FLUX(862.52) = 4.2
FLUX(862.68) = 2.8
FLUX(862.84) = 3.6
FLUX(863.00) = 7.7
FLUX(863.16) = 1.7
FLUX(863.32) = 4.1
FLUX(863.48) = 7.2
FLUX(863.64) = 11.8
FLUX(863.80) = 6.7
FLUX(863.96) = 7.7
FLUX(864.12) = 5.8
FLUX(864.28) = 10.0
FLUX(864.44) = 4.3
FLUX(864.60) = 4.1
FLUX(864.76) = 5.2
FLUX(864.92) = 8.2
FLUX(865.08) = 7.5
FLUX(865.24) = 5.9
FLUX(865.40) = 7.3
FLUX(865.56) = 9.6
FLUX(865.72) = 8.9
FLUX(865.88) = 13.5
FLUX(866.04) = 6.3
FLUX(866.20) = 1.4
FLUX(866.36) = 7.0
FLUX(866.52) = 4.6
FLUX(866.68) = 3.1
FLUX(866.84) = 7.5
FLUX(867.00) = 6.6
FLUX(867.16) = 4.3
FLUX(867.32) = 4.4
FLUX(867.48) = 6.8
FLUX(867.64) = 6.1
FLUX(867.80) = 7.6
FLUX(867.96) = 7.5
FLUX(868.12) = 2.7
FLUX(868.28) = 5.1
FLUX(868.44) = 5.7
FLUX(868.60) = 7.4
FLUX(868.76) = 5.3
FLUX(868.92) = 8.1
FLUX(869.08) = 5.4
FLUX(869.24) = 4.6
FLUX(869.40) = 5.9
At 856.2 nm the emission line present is [O III]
